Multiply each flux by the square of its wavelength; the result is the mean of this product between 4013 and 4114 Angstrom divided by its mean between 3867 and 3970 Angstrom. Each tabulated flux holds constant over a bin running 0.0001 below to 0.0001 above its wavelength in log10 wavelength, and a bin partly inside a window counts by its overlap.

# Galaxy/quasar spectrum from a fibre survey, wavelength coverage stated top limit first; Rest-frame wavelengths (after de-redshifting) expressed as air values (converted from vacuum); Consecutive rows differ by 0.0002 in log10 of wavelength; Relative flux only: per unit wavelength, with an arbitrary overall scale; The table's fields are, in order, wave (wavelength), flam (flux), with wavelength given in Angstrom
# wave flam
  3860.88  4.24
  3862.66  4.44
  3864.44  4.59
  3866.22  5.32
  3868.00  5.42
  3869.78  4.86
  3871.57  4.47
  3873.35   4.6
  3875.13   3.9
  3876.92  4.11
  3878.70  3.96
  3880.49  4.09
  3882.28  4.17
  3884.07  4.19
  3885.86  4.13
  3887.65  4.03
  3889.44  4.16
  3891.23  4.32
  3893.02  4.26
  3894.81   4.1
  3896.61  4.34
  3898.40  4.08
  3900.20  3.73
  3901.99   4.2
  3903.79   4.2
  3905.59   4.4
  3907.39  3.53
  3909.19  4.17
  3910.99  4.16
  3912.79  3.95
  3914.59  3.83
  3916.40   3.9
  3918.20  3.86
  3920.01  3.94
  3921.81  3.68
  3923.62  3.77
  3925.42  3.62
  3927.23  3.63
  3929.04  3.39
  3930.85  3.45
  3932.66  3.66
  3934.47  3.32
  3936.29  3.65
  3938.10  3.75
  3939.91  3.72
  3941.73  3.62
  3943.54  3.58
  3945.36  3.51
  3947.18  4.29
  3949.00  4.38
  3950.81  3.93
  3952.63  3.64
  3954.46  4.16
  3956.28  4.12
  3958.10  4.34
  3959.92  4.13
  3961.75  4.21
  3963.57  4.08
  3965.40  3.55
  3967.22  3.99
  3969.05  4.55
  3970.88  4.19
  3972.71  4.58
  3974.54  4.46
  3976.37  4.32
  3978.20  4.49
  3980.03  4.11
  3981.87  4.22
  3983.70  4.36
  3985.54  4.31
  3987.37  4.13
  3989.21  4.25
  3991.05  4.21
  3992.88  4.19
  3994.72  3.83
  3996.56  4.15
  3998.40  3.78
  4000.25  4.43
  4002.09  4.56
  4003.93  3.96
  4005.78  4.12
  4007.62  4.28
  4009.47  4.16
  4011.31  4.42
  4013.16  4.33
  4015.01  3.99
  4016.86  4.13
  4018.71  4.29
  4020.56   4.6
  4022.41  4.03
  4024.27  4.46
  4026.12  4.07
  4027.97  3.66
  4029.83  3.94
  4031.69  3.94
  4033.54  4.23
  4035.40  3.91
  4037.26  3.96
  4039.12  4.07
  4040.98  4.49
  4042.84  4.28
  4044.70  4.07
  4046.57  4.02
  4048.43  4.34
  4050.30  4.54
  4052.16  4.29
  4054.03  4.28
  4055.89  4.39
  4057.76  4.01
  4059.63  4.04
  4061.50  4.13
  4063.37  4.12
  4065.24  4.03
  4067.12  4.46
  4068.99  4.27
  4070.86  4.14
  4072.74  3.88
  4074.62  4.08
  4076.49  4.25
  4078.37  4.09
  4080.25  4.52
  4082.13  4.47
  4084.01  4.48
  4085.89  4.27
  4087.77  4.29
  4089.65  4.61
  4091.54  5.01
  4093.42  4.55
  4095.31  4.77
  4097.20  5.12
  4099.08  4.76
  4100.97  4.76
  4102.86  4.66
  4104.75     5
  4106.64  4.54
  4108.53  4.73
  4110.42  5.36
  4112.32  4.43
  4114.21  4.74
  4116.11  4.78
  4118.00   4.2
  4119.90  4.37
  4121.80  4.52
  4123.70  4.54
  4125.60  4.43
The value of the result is 1.16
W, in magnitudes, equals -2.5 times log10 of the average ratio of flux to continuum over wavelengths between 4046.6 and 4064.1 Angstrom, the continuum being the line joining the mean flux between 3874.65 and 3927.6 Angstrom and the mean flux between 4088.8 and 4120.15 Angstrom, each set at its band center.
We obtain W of 0.08 mag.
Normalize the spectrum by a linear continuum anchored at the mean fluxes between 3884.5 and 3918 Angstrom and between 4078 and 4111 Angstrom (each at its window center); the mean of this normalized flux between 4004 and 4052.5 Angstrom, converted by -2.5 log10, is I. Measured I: 0.074 mag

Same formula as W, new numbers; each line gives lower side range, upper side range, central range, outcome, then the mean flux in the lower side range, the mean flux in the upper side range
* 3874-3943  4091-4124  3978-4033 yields 0.033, 3.92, 4.71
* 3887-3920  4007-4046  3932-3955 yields 0.087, 4.06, 4.15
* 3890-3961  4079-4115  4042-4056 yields 0.049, 3.91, 4.68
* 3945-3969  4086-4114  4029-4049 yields 0.086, 4.06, 4.74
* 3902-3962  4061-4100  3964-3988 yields -0.059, 3.86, 4.4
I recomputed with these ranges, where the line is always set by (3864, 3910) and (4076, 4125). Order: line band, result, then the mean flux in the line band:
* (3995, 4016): 0.07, 4.19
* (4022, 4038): 0.12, 4.02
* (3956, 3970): 0.07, 4.12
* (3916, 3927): 0.15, 3.78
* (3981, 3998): 0.07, 4.17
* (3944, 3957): 0.10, 3.99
